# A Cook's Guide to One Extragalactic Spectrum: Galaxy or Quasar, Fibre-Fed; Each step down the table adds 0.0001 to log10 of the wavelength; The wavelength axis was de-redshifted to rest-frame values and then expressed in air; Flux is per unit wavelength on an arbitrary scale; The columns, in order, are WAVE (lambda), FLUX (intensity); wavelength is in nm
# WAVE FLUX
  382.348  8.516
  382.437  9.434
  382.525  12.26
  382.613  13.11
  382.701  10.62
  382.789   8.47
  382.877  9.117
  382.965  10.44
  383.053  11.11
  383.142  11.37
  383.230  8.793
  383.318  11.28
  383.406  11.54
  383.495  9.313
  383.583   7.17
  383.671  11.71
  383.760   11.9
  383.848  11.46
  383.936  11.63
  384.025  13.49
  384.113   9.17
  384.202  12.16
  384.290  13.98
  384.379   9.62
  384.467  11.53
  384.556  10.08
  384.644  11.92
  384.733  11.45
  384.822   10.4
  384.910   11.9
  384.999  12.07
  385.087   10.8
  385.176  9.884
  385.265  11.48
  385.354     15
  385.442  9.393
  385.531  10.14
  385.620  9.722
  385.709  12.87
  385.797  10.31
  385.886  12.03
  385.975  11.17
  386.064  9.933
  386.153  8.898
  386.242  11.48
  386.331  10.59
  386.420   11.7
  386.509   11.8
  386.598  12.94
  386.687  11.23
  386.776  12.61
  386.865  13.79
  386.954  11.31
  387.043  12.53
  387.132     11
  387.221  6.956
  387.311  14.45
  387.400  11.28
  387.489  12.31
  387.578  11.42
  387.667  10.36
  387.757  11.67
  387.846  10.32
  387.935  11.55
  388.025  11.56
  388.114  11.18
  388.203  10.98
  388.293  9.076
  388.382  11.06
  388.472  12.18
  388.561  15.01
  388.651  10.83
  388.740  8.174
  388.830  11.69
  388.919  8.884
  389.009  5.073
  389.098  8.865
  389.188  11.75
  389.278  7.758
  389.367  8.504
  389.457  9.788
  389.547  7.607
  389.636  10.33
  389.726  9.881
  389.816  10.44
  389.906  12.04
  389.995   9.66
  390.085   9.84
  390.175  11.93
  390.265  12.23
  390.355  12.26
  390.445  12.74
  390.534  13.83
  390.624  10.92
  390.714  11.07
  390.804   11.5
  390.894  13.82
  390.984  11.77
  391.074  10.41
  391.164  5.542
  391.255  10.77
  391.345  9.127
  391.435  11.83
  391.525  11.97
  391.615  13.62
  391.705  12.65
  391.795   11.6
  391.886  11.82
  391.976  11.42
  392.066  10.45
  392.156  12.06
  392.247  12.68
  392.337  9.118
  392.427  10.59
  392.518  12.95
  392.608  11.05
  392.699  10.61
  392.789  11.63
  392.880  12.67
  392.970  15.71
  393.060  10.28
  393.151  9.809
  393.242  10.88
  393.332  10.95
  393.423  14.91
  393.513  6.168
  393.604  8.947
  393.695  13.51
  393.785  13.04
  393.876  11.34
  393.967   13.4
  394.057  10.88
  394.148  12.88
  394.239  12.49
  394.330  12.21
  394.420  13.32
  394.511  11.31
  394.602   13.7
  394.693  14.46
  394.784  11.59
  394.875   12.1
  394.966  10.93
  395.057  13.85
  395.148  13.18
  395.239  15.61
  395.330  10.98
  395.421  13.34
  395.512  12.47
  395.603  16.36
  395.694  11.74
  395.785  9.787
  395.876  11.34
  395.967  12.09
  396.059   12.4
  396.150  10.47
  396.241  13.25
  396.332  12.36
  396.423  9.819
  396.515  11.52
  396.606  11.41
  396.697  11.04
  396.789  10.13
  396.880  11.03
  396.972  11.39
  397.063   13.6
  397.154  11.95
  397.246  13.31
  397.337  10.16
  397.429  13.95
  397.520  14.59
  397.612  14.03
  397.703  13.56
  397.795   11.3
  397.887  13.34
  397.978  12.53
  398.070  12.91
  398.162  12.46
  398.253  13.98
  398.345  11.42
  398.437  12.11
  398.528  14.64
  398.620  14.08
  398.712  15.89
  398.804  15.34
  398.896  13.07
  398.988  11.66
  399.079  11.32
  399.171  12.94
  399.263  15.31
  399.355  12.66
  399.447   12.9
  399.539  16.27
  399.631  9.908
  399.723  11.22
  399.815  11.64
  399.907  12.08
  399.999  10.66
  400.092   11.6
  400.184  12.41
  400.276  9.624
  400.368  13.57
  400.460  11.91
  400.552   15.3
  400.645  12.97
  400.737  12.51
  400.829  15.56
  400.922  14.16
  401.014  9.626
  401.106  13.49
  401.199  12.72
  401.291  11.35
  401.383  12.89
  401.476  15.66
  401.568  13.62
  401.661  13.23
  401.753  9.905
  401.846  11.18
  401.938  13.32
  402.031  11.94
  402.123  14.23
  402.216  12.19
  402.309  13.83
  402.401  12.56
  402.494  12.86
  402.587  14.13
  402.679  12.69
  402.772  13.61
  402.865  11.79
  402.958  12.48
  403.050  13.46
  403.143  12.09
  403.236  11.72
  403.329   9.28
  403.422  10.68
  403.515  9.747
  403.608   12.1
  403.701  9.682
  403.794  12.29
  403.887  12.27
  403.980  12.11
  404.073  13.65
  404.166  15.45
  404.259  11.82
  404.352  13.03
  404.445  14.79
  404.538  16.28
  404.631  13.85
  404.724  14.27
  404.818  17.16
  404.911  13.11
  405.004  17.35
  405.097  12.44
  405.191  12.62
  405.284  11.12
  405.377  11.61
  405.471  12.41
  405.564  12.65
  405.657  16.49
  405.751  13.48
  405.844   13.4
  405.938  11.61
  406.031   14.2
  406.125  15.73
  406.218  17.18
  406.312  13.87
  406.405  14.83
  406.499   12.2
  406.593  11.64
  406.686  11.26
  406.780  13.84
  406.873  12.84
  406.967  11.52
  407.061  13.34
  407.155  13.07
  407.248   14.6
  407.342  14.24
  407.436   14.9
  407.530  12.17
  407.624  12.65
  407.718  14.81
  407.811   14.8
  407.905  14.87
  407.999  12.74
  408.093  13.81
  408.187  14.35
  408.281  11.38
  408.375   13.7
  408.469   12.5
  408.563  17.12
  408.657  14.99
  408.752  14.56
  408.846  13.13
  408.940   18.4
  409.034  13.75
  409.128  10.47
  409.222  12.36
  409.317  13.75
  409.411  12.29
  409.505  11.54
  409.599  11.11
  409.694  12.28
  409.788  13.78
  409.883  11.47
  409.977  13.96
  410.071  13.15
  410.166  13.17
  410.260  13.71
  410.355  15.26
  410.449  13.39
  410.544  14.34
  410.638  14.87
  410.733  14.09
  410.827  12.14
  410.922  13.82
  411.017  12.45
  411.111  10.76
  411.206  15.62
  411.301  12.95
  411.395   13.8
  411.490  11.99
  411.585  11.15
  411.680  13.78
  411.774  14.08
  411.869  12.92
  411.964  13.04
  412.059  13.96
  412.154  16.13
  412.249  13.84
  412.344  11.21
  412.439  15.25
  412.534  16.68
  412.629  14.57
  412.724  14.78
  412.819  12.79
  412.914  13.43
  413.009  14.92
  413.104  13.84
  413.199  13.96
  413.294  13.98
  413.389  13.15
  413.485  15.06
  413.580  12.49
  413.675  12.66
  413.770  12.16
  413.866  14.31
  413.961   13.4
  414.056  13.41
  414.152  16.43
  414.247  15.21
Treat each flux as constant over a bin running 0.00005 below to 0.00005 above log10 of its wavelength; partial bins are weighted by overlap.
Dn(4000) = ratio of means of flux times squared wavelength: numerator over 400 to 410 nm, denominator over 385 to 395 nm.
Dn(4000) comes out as 1.26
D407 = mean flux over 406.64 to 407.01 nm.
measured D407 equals 12.4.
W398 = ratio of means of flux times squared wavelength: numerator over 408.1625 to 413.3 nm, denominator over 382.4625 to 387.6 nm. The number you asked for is 1.4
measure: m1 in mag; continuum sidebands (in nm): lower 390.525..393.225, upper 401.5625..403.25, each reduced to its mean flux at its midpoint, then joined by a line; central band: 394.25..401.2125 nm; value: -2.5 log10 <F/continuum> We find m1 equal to -0.04 mag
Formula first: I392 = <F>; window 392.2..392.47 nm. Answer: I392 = 10.8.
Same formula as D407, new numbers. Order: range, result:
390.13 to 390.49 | 12.3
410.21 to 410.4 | 14.4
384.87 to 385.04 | 12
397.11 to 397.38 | 11.8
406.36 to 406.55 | 13.4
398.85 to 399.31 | 12.9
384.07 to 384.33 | 11.7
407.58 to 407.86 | 14.1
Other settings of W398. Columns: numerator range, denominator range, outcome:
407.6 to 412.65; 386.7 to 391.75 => 1.38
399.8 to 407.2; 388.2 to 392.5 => 1.28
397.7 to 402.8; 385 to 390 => 1.27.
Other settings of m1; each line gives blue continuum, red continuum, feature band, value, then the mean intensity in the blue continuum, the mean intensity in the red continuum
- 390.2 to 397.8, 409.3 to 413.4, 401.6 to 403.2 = 0.00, 11.9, 13.5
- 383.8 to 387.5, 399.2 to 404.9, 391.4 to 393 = 0.00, 11.4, 12.7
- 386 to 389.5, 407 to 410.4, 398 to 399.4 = -0.09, 10.8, 13.5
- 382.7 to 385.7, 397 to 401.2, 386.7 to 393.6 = 0.06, 10.9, 12.9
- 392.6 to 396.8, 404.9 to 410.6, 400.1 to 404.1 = 0.03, 12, 13.5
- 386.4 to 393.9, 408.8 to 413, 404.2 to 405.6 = -0.07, 11.1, 13.5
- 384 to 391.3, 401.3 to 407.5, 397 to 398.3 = -0.06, 11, 13.1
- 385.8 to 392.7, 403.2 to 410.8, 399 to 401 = -0.02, 11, 13.4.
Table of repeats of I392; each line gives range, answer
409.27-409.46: 13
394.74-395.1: 12.1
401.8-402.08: 12.2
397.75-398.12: 12.5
